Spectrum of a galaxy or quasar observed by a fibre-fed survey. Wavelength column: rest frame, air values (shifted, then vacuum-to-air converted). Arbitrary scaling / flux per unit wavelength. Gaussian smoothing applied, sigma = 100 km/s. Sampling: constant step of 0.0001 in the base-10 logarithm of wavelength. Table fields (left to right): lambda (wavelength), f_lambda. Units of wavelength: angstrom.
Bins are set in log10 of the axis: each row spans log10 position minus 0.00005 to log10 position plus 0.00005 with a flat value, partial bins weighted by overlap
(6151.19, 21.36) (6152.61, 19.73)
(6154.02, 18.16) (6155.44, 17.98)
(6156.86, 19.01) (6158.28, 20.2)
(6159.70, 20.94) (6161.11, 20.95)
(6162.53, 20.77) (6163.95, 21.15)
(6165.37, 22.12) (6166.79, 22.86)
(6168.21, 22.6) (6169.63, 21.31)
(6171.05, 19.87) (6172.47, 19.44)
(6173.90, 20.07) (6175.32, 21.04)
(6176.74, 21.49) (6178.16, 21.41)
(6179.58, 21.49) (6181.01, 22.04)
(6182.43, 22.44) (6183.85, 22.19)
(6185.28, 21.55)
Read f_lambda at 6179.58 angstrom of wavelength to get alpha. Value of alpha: 21.49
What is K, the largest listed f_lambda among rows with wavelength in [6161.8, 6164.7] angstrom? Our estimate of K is 21.15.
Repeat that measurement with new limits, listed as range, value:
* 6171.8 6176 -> 21.04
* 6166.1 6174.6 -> 22.86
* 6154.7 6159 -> 20.2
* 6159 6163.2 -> 20.95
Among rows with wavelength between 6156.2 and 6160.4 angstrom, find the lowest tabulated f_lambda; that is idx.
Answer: 19.01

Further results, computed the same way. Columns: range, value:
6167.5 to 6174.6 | 19.44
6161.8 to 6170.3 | 20.77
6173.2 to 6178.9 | 20.07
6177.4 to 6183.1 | 21.41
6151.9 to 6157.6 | 17.98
